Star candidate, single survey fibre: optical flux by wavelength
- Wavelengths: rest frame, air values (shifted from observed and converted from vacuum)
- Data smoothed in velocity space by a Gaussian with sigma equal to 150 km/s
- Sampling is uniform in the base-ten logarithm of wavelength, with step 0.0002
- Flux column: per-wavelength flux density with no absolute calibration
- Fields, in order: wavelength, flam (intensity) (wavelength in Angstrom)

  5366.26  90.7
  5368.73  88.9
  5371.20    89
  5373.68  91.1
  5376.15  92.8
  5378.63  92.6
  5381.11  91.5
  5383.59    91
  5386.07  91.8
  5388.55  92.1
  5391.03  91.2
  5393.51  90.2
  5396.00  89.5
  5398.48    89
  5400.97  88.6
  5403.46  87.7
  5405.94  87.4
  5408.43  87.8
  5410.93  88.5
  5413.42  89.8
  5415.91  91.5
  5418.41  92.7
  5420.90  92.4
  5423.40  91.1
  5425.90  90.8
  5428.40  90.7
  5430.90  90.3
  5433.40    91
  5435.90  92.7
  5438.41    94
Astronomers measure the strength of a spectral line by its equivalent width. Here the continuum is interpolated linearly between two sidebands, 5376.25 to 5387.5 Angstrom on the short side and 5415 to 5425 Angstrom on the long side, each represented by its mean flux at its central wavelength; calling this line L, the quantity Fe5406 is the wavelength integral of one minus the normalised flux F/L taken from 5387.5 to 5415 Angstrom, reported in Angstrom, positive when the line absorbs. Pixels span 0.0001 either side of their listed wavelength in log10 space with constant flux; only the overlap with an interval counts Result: 0.8 Angstrom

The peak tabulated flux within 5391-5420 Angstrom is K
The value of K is 92.7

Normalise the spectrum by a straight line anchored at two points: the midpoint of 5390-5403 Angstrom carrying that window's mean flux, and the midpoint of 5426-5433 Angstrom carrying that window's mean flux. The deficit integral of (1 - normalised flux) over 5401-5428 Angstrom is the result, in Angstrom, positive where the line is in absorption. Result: 0.1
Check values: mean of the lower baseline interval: 89.5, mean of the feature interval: 89.9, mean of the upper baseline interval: 90.6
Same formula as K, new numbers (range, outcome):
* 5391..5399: 91.2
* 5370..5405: 92.8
